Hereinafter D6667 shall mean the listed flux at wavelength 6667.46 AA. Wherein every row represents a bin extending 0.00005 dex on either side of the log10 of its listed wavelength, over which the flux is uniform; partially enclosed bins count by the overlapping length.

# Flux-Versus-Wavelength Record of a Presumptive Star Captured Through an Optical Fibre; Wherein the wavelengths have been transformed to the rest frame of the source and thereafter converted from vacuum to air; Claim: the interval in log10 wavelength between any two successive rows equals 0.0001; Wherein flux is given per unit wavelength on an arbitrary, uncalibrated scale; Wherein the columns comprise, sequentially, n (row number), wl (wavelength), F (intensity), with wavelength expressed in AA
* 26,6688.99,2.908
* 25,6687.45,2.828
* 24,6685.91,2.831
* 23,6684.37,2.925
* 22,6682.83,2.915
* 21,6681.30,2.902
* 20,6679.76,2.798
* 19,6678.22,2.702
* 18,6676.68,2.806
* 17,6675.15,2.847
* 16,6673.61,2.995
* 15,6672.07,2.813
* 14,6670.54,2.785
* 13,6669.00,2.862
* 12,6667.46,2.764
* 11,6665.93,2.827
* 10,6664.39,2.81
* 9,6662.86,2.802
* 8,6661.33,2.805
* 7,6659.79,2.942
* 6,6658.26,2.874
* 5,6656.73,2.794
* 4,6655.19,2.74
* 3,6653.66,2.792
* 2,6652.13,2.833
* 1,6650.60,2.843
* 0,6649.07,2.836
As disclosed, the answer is 2.764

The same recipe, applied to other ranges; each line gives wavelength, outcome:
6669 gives 2.862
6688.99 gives 2.908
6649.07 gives 2.836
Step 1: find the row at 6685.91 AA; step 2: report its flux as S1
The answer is 2.831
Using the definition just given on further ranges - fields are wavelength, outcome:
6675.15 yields 2.847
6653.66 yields 2.792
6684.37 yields 2.925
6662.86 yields 2.802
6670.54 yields 2.785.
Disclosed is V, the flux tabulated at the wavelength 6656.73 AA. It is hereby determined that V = 2.794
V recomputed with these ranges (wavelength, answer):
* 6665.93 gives 2.827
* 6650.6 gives 2.843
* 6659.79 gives 2.942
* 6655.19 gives 2.74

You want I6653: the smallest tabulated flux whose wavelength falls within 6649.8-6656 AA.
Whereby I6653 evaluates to 2.74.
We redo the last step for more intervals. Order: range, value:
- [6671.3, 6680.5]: 2.702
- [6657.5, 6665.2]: 2.802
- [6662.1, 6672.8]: 2.764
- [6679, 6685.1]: 2.798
